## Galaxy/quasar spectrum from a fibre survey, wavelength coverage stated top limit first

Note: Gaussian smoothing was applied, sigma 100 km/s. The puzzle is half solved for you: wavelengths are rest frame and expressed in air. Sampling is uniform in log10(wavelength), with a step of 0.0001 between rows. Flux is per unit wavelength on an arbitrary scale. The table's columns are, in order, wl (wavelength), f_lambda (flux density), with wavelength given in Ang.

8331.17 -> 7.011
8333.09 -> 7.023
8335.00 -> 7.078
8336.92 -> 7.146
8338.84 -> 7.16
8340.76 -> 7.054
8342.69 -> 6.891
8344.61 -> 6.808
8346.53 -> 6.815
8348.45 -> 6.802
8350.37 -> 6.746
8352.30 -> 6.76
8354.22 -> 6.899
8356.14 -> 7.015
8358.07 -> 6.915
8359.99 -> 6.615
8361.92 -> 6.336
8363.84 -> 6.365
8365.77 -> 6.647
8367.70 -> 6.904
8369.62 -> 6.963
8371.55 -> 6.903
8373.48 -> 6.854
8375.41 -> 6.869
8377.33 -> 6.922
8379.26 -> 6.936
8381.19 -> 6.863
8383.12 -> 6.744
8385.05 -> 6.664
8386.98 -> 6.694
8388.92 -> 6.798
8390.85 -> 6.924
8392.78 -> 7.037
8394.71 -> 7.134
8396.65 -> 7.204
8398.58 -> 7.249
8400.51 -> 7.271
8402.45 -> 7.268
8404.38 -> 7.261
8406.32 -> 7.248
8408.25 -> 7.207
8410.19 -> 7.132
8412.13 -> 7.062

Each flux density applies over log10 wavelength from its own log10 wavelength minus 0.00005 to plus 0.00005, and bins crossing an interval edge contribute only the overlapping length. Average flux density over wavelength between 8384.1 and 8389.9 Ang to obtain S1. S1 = 6.71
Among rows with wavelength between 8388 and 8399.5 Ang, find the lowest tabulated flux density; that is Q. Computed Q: 6.798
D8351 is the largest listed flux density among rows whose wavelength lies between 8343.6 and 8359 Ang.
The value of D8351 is 7.015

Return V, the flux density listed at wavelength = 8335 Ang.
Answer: 7.078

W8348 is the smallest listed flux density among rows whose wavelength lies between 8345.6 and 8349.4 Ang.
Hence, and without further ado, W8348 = 6.802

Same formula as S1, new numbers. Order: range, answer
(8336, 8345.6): 7.01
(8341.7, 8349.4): 6.83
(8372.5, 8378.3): 6.89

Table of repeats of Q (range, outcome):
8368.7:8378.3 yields 6.854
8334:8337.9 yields 7.078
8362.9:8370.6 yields 6.365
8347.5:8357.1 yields 6.746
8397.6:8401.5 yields 7.249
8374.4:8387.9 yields 6.664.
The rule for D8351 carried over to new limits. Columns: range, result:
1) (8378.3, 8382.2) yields 6.936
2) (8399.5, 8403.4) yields 7.271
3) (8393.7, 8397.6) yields 7.204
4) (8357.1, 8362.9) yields 6.915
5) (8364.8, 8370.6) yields 6.963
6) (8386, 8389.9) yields 6.798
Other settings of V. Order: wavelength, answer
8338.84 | 7.16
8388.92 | 6.798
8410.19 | 7.132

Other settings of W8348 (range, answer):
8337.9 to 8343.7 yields 6.891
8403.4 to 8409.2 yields 7.207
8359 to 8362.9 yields 6.336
